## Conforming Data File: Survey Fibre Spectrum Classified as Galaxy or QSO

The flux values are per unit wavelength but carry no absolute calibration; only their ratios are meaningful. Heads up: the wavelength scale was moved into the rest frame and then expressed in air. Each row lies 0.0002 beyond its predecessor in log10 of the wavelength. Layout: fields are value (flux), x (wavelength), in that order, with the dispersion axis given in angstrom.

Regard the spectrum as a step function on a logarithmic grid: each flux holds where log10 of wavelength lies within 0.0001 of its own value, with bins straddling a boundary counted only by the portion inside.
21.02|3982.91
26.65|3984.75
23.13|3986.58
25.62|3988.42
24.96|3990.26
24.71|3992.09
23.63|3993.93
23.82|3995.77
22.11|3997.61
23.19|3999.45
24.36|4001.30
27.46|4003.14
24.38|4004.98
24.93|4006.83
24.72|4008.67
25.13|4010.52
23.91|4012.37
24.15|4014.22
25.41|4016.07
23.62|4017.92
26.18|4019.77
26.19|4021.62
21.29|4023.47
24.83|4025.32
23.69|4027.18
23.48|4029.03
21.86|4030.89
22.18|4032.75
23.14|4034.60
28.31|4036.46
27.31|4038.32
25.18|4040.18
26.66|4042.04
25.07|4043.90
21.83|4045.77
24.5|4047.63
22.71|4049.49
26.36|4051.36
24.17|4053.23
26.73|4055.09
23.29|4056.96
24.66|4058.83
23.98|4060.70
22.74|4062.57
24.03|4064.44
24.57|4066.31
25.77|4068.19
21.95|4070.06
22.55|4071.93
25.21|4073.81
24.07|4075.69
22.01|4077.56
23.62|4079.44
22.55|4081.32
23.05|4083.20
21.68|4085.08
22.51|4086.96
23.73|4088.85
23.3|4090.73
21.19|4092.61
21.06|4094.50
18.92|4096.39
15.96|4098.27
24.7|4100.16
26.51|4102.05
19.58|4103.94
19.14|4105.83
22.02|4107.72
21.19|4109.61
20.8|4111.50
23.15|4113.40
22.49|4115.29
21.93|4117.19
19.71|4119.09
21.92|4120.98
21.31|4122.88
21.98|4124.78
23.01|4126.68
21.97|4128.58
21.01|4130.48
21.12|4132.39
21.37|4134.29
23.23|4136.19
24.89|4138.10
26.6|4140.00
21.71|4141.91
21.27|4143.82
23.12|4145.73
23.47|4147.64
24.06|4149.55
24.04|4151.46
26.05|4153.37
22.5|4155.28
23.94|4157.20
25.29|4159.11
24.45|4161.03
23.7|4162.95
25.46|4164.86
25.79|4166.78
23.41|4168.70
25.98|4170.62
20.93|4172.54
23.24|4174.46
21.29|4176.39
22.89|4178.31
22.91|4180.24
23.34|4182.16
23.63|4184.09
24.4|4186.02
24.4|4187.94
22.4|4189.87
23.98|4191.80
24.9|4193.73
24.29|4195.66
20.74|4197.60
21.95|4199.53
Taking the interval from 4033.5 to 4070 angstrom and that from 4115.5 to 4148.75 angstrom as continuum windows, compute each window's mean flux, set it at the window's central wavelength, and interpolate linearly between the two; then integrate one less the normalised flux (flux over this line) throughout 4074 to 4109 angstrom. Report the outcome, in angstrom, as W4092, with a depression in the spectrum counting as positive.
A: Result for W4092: 2.24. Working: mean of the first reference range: 24.7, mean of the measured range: 22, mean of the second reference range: 22.3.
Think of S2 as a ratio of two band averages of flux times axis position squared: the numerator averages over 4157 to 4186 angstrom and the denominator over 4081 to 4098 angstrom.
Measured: 1.14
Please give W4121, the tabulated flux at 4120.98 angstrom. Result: 21.92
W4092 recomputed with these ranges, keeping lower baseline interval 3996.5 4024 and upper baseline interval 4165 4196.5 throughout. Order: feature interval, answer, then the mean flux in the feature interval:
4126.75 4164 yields 0.7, 23.4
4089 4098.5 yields 1.3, 20.7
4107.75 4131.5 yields 2.2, 21.7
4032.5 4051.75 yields -0.4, 24.9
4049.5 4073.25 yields 0.1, 24.2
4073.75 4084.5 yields 0.4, 23.2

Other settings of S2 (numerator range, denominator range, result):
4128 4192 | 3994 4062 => 1.02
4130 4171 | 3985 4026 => 1.04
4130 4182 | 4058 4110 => 1.08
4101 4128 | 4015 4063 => 0.92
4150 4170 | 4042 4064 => 1.06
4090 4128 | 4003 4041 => 0.91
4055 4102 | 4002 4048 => 0.96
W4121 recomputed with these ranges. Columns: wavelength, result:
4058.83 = 24.66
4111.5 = 20.8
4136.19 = 23.23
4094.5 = 21.06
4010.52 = 25.13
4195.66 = 24.29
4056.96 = 23.29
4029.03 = 23.48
